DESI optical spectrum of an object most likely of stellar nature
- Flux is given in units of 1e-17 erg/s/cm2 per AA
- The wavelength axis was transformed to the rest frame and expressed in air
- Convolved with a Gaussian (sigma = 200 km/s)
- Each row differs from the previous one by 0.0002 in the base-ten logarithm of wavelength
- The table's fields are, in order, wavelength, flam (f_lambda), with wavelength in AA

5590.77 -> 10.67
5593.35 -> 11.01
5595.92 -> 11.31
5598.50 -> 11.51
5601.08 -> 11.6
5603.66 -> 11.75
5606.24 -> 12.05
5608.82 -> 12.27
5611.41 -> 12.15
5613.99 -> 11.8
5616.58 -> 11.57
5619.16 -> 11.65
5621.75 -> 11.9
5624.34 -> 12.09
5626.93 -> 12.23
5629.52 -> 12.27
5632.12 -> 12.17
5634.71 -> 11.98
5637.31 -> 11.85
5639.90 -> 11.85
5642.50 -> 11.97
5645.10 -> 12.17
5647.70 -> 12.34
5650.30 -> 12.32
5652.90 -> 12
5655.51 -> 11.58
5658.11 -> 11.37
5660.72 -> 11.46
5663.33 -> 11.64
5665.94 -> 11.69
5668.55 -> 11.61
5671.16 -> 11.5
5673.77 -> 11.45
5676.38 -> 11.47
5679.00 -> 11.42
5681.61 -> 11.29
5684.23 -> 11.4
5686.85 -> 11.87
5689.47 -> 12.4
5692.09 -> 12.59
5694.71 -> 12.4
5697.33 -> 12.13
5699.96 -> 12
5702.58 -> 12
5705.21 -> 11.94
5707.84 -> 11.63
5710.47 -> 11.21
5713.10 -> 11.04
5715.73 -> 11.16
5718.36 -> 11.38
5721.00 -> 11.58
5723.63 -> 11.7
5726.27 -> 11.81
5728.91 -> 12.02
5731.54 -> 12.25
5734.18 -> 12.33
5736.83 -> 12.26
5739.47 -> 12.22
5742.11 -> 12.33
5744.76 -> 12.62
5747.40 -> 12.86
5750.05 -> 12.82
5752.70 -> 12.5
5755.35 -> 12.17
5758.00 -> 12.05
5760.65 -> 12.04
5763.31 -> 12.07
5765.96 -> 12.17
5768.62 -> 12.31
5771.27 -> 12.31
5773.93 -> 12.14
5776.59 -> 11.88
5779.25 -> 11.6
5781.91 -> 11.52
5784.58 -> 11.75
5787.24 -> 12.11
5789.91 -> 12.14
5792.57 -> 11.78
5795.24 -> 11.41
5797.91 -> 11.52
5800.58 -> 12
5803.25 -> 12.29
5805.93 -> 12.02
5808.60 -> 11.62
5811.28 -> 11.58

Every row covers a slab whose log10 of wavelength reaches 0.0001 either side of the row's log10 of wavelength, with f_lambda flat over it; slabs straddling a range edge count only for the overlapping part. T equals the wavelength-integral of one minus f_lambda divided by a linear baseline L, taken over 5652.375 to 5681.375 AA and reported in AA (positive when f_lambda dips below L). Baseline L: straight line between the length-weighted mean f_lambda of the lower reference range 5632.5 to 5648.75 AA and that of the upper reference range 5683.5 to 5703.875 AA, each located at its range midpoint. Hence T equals 1.3 AA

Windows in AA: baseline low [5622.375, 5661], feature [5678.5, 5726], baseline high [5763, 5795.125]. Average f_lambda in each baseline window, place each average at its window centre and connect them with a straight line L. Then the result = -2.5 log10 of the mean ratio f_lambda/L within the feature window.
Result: 0.02 mag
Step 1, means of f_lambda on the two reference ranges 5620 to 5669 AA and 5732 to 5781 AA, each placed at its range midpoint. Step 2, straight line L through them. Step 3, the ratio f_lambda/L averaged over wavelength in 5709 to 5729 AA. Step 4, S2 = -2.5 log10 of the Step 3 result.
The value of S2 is 0.063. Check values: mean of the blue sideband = 11.9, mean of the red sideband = 12.3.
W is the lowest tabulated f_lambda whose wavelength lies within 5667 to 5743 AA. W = 11.04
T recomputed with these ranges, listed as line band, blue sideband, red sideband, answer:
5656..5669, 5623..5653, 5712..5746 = 0.5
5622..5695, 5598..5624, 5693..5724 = -0.6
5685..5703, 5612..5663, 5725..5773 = -0.1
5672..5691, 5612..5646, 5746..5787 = 0.6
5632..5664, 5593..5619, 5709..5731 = -0.7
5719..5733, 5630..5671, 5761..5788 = 0.1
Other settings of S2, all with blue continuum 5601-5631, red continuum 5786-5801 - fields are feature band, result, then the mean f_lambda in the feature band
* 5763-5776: -0.03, 12.2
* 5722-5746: -0.03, 12.2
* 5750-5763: -0.04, 12.2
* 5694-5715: 0.01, 11.8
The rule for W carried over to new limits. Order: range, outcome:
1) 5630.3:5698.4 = 11.29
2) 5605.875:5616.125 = 11.8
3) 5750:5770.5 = 12.04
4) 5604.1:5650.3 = 11.57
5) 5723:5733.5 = 11.7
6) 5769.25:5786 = 11.52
